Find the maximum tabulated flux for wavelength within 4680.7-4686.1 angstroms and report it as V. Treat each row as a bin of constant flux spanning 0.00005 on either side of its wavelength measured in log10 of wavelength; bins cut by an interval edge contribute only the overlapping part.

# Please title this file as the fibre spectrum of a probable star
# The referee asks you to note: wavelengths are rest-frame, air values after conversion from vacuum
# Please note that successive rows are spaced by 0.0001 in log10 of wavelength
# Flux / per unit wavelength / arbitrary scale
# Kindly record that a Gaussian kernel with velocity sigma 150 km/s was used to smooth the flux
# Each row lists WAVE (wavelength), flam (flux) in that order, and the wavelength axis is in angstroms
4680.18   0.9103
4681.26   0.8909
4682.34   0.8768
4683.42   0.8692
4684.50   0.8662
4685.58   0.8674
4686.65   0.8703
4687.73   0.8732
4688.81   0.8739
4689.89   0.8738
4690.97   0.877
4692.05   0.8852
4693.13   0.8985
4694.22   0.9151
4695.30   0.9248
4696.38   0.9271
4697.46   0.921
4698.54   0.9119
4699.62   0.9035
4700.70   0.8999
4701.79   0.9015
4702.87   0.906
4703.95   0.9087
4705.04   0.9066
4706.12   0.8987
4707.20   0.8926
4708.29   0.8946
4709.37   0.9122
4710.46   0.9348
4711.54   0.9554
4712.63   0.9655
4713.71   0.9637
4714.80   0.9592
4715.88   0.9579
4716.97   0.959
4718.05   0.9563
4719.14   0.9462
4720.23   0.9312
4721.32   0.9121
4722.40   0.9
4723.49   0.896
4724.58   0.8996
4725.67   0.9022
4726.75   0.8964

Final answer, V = 0.8909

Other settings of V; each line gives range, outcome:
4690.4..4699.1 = 0.9271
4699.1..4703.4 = 0.906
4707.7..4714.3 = 0.9655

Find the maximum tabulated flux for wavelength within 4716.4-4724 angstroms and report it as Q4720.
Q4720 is 0.959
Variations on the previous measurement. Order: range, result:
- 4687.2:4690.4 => 0.8739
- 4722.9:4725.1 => 0.8996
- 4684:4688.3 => 0.8732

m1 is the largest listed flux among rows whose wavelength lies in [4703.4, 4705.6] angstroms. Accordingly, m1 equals 0.9087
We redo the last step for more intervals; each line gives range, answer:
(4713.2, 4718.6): 0.9637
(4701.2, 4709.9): 0.9122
